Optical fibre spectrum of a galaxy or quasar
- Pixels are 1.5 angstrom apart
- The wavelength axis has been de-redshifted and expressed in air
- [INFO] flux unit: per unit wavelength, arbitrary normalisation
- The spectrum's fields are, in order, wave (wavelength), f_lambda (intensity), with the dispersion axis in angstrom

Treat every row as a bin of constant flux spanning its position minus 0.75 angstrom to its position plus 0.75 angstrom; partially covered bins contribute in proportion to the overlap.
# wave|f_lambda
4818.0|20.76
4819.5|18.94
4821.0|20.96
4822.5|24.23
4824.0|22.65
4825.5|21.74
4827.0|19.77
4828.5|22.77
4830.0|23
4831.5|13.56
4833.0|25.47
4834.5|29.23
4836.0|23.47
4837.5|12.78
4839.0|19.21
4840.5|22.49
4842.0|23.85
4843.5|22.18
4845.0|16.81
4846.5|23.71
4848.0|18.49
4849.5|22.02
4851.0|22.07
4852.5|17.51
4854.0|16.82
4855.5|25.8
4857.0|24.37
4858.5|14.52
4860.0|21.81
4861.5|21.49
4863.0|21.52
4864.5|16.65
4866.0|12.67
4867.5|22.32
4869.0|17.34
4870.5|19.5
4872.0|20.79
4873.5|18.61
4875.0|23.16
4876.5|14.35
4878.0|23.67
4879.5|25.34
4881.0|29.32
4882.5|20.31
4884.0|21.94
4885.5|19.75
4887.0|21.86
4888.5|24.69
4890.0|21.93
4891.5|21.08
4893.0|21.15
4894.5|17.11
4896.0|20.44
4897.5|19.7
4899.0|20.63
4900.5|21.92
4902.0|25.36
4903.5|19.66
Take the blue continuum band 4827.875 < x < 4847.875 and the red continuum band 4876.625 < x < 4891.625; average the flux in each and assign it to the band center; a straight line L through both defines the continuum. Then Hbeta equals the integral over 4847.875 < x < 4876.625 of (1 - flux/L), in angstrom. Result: 3.0 angstrom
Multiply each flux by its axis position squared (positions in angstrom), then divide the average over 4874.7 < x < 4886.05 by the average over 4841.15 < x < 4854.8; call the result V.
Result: 1.1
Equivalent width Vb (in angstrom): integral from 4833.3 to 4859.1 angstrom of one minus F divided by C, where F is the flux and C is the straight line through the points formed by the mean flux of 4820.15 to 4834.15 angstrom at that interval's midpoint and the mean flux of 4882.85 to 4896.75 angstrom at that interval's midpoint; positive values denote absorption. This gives 0.7 angstrom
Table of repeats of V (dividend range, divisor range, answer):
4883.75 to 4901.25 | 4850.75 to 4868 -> 1.08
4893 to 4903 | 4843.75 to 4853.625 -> 1.06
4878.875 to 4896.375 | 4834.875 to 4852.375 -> 1.09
